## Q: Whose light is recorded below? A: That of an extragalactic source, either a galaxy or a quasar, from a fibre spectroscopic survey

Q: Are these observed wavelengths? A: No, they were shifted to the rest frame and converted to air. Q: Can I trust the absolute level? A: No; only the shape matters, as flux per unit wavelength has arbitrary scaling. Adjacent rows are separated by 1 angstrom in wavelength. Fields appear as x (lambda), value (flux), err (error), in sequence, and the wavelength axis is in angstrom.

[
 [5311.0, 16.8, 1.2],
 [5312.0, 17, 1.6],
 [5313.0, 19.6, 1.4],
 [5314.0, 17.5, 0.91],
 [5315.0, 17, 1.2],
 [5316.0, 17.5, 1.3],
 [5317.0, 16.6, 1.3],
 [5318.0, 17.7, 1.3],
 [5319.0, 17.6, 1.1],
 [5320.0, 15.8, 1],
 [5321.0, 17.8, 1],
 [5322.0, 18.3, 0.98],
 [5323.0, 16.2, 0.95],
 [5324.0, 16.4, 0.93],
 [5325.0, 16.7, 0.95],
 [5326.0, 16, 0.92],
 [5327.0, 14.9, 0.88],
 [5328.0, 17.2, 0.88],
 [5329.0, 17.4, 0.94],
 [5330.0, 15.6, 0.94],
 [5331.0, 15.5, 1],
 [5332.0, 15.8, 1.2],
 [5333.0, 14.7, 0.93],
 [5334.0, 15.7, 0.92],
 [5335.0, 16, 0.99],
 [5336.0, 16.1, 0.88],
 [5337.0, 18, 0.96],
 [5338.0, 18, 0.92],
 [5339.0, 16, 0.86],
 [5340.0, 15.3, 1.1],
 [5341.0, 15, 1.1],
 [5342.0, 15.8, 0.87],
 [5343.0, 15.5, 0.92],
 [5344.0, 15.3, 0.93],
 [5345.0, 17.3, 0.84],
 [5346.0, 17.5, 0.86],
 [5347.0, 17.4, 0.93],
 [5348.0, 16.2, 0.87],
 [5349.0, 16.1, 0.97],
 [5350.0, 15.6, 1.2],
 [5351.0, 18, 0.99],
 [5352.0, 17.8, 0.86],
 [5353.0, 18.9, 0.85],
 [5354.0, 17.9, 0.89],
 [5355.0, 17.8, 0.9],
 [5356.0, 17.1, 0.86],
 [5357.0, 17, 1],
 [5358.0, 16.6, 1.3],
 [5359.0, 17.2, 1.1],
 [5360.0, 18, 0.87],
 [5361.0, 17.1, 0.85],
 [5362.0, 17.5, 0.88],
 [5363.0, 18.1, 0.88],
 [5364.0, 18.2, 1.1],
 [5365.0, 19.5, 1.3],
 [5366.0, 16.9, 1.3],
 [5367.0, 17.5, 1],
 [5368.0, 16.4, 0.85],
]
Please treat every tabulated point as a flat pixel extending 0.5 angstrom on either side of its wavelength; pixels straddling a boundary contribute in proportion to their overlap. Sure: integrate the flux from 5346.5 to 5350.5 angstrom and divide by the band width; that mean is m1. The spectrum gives 16.3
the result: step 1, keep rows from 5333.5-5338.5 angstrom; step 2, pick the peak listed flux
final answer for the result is 18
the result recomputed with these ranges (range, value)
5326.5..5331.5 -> 17.4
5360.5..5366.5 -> 19.5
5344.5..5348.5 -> 17.5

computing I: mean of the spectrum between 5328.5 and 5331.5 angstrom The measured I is 16.2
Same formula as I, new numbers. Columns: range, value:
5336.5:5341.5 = 16.5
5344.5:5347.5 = 17.4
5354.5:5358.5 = 17.1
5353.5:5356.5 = 17.6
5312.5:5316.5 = 17.9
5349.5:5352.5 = 17.1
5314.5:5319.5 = 17.3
